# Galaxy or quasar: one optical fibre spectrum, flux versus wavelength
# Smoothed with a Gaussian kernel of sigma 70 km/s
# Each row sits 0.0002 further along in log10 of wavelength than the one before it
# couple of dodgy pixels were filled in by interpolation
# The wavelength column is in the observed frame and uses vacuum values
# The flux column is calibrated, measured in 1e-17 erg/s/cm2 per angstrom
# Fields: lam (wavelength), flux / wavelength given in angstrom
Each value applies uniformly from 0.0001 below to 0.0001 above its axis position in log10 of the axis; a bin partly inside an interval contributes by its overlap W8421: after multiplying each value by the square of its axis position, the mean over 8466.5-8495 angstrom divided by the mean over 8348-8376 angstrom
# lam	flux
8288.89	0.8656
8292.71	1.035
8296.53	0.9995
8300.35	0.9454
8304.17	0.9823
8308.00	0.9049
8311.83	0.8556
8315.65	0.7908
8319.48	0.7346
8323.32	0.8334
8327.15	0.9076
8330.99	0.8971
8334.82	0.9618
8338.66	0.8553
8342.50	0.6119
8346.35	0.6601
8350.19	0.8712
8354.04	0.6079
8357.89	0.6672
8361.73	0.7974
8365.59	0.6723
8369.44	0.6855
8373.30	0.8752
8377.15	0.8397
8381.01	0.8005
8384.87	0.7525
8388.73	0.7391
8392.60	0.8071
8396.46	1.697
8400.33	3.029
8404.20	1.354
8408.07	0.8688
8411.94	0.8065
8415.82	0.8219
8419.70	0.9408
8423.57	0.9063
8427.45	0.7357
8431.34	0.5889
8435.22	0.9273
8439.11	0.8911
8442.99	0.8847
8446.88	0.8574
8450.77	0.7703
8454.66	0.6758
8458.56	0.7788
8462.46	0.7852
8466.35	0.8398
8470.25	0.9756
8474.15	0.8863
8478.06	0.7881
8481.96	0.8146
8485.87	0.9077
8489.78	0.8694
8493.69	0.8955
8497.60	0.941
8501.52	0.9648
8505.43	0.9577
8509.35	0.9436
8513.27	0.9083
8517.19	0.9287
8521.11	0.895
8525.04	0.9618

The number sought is 1.2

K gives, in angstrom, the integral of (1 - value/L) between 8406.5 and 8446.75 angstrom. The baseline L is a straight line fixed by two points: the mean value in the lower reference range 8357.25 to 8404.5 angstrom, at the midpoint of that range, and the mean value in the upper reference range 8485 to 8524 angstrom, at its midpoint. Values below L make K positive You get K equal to 6.7 angstrom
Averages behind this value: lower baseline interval 1.06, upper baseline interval 0.922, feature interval 0.838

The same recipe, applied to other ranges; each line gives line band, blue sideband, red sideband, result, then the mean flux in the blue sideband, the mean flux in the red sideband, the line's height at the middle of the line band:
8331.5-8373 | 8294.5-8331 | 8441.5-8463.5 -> 5.3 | 0.885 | 0.79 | 0.858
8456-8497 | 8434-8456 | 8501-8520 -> 1.4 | 0.836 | 0.937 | 0.885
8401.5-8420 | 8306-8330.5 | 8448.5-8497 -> -4.6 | 0.842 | 0.836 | 0.838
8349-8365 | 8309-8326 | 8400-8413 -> 5.1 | 0.814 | 1.38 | 1.06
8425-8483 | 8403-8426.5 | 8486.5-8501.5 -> 6.6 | 0.928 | 0.91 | 0.919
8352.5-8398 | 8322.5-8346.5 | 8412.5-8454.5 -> 0.2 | 0.829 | 0.825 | 0.827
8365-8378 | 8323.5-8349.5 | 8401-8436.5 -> 1.6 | 0.82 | 0.959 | 0.879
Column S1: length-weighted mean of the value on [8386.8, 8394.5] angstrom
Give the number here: 0.772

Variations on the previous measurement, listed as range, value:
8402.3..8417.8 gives 0.961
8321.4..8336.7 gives 0.9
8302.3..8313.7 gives 0.914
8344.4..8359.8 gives 0.701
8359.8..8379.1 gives 0.774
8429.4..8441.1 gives 0.803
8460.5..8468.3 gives 0.813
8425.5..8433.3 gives 0.663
